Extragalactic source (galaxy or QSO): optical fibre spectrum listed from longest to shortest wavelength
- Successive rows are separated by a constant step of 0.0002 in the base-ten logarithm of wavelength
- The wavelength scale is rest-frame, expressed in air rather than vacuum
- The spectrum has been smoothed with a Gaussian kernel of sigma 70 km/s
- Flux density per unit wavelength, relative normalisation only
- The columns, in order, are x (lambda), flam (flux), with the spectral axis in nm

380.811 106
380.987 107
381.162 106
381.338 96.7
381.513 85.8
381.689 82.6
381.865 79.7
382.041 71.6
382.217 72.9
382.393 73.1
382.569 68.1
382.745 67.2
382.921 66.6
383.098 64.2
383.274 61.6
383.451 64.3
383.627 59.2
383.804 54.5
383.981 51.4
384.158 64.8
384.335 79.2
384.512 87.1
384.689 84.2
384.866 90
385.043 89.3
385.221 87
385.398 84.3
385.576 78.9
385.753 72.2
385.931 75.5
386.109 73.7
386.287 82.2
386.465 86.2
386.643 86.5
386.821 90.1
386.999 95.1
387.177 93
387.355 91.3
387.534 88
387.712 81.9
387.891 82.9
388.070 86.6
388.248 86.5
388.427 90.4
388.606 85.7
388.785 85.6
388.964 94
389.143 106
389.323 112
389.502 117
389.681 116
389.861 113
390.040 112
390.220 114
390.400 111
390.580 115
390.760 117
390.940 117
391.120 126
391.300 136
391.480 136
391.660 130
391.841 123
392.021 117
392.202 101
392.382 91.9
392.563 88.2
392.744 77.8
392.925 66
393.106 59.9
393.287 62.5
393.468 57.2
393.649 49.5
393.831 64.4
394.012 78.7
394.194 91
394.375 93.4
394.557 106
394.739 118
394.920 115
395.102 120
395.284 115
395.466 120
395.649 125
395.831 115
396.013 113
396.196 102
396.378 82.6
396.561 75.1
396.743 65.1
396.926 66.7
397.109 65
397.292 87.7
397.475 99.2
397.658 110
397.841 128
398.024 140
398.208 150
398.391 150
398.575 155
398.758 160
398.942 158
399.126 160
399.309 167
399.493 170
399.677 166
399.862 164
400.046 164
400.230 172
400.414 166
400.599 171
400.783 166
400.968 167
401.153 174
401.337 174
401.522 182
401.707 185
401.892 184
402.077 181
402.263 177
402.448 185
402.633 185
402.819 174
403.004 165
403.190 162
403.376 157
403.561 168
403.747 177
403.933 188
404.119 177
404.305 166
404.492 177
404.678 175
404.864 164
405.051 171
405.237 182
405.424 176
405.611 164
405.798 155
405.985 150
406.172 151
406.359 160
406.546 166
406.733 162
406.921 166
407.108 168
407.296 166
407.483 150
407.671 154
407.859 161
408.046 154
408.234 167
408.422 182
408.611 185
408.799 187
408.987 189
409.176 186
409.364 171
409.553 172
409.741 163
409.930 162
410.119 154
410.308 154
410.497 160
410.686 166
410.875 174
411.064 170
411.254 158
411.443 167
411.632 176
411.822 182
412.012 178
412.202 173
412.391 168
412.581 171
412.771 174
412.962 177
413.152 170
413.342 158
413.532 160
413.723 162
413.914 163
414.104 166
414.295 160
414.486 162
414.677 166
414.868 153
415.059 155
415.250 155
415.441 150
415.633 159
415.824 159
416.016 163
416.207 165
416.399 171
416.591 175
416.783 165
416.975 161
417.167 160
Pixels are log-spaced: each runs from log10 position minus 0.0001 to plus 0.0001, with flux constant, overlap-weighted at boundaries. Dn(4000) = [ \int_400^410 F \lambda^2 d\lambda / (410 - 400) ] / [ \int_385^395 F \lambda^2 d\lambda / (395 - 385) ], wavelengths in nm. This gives 1.94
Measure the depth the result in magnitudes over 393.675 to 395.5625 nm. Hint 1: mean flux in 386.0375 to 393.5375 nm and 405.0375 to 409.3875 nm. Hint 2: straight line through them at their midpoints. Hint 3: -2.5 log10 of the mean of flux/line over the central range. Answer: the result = 0.17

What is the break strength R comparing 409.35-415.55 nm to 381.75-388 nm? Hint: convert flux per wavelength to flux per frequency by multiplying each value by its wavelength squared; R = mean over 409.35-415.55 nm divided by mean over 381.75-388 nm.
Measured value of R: 2.45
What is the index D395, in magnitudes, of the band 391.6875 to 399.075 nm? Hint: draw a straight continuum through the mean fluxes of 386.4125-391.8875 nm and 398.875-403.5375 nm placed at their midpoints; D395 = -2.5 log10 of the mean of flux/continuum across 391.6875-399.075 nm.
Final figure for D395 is 0.34 mag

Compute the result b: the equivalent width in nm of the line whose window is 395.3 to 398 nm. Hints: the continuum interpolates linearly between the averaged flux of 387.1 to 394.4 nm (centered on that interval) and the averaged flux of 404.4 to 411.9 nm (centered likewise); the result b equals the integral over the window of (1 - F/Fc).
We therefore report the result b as 0.50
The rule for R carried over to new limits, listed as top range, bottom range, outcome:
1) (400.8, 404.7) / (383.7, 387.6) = 2.36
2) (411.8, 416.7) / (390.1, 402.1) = 1.47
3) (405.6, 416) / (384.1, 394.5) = 1.98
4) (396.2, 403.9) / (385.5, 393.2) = 1.62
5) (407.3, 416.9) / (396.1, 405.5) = 1.14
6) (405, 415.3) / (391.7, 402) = 1.45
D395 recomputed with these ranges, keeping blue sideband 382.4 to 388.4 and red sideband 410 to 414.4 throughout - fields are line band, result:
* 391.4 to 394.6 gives 0.166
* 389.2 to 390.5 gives -0.217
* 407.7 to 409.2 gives -0.134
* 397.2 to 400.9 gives -0.211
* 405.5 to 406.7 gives -0.081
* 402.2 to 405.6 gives -0.238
